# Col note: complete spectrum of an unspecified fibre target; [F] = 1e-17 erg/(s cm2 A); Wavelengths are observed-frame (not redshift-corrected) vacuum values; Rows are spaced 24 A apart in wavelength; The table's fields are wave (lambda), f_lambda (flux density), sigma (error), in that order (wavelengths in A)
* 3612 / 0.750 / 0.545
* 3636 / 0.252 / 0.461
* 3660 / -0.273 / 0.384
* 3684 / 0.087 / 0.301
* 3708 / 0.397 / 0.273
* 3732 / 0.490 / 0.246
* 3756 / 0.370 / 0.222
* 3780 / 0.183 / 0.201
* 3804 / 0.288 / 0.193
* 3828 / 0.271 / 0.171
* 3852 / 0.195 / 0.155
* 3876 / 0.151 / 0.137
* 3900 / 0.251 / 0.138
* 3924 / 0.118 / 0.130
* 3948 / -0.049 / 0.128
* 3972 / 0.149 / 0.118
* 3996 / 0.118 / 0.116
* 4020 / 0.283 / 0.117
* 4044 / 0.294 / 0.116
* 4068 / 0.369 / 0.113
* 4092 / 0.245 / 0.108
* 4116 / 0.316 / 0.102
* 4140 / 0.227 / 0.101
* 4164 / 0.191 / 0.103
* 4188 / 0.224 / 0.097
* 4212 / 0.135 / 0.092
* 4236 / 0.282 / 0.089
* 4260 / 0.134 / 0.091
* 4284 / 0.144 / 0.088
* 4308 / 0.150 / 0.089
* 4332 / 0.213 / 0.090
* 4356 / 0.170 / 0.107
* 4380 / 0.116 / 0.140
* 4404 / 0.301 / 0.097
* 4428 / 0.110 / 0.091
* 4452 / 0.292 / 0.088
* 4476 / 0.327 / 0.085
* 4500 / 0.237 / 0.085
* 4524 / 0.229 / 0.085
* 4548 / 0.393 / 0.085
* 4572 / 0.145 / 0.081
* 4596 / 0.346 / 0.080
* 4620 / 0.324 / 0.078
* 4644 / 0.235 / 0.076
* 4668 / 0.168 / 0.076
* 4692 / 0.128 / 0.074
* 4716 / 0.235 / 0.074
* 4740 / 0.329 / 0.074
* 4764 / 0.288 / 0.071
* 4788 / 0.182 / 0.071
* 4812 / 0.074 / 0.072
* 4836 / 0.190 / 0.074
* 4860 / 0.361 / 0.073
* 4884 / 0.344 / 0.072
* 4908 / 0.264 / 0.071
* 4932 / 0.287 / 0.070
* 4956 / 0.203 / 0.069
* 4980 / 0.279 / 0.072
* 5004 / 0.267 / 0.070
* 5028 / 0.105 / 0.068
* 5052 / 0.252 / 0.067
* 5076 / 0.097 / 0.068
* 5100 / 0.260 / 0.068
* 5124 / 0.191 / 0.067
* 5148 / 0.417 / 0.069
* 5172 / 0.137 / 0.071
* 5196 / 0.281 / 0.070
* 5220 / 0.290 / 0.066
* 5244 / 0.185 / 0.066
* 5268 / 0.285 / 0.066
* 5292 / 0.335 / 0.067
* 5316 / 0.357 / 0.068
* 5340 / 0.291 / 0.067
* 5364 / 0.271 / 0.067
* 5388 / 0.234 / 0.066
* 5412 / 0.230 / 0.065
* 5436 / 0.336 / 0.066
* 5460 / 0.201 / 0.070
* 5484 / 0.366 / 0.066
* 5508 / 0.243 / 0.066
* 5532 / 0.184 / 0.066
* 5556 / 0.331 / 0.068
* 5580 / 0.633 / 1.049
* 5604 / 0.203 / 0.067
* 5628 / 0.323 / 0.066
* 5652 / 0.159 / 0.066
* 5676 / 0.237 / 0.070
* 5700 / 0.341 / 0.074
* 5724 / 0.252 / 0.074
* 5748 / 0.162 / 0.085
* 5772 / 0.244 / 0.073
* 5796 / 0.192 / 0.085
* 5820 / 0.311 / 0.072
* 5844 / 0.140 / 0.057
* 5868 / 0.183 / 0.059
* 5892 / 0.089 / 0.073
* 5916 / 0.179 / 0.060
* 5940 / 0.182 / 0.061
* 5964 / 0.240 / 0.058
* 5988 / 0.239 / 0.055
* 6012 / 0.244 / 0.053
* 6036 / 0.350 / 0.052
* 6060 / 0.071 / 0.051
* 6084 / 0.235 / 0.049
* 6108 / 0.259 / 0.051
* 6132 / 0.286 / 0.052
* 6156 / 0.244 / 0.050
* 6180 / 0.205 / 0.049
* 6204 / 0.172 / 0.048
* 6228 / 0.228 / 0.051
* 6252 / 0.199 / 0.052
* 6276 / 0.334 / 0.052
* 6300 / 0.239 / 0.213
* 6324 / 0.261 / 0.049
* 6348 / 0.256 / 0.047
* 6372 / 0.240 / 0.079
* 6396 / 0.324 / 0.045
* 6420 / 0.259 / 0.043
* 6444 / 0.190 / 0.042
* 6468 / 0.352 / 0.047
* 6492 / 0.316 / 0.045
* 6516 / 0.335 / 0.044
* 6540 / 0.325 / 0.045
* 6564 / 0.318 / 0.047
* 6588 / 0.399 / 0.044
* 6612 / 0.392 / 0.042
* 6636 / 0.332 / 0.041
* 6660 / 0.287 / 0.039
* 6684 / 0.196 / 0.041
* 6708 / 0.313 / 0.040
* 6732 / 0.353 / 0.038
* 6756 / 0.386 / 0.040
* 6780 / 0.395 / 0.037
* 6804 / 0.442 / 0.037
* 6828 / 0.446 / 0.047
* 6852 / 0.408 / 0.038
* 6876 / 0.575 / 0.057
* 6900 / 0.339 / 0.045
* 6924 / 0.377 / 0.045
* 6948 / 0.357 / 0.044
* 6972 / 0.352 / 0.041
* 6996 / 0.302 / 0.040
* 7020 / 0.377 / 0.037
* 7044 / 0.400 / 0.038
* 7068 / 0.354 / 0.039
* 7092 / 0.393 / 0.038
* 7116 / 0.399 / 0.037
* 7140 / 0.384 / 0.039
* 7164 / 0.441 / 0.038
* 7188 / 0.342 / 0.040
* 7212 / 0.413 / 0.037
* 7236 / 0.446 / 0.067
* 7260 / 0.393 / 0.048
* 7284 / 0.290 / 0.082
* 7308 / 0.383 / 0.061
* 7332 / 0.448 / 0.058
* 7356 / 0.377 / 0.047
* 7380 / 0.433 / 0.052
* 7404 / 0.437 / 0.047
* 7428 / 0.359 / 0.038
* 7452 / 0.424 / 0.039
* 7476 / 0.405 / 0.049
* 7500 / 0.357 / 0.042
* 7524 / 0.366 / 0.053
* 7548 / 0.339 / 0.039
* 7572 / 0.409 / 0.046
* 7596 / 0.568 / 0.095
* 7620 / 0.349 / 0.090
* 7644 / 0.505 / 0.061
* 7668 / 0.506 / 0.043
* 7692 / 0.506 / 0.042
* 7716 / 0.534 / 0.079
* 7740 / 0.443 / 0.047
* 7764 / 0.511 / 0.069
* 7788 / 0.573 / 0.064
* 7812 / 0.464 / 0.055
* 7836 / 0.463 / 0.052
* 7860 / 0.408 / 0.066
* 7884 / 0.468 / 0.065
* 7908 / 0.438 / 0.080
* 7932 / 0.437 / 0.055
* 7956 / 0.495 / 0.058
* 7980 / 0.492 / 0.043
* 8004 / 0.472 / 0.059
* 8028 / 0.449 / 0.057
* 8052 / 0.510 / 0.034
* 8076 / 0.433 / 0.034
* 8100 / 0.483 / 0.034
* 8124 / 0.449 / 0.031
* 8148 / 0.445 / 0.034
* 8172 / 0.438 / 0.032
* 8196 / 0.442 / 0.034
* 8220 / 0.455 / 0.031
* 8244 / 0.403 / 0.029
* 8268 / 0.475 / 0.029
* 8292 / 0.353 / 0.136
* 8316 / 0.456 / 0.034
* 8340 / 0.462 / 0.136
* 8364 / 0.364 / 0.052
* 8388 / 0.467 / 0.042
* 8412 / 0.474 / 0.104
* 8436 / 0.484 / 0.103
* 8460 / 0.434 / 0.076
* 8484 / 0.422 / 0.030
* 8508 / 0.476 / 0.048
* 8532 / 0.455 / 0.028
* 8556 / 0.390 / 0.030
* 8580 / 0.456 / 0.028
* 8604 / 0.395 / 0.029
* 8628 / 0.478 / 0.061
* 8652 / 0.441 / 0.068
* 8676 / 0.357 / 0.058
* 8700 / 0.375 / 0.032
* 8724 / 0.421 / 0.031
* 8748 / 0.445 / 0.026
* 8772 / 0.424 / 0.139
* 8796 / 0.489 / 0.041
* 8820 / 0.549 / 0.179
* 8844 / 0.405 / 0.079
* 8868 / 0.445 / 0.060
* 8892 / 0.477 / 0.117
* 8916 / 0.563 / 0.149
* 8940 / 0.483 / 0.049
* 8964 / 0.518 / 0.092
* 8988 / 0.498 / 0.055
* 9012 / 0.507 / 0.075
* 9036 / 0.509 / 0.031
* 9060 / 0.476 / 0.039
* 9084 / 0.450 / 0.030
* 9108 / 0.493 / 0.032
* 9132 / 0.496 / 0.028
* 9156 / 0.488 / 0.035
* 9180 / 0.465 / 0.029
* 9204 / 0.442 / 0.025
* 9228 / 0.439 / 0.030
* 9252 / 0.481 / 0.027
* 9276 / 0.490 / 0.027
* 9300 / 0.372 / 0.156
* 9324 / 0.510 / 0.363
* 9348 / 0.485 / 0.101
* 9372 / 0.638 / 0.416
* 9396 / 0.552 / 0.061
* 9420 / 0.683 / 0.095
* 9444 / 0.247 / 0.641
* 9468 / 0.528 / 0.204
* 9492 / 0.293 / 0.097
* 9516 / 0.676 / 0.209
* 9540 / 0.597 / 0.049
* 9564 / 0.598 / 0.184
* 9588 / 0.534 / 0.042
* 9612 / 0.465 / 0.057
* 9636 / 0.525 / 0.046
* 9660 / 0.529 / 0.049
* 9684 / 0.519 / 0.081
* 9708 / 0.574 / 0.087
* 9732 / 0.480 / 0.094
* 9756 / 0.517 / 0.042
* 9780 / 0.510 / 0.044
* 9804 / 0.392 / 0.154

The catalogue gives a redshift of 0.683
